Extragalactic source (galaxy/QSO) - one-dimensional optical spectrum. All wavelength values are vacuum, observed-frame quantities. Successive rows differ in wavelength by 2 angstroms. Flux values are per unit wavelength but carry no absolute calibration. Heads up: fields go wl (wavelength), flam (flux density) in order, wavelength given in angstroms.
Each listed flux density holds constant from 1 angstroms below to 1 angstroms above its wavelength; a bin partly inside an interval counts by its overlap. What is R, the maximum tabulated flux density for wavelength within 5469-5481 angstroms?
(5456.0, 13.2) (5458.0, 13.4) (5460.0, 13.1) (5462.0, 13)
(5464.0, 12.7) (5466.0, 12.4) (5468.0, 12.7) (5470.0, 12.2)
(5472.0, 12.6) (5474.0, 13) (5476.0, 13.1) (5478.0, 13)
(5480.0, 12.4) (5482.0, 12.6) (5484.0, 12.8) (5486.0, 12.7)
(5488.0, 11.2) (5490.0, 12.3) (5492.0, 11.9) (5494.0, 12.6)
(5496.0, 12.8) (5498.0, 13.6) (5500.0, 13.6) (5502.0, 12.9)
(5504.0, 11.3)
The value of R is 13.1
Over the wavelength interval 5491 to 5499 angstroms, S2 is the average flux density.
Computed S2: 12.7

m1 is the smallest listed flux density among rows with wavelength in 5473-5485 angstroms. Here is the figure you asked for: 12.4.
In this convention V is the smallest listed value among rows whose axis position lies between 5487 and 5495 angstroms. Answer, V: 11.2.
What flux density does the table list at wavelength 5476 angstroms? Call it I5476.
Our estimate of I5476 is 13.1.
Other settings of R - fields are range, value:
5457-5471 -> 13.4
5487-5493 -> 12.3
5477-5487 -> 13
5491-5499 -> 13.6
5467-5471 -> 12.7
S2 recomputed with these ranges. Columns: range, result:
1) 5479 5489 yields 12.3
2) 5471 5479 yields 12.9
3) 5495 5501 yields 13.3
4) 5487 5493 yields 11.8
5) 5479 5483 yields 12.5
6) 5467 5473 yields 12.5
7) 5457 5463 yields 13.2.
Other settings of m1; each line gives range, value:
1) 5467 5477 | 12.2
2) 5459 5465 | 12.7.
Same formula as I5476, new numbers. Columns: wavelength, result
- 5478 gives 13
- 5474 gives 13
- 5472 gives 12.6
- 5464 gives 12.7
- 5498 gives 13.6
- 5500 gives 13.6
